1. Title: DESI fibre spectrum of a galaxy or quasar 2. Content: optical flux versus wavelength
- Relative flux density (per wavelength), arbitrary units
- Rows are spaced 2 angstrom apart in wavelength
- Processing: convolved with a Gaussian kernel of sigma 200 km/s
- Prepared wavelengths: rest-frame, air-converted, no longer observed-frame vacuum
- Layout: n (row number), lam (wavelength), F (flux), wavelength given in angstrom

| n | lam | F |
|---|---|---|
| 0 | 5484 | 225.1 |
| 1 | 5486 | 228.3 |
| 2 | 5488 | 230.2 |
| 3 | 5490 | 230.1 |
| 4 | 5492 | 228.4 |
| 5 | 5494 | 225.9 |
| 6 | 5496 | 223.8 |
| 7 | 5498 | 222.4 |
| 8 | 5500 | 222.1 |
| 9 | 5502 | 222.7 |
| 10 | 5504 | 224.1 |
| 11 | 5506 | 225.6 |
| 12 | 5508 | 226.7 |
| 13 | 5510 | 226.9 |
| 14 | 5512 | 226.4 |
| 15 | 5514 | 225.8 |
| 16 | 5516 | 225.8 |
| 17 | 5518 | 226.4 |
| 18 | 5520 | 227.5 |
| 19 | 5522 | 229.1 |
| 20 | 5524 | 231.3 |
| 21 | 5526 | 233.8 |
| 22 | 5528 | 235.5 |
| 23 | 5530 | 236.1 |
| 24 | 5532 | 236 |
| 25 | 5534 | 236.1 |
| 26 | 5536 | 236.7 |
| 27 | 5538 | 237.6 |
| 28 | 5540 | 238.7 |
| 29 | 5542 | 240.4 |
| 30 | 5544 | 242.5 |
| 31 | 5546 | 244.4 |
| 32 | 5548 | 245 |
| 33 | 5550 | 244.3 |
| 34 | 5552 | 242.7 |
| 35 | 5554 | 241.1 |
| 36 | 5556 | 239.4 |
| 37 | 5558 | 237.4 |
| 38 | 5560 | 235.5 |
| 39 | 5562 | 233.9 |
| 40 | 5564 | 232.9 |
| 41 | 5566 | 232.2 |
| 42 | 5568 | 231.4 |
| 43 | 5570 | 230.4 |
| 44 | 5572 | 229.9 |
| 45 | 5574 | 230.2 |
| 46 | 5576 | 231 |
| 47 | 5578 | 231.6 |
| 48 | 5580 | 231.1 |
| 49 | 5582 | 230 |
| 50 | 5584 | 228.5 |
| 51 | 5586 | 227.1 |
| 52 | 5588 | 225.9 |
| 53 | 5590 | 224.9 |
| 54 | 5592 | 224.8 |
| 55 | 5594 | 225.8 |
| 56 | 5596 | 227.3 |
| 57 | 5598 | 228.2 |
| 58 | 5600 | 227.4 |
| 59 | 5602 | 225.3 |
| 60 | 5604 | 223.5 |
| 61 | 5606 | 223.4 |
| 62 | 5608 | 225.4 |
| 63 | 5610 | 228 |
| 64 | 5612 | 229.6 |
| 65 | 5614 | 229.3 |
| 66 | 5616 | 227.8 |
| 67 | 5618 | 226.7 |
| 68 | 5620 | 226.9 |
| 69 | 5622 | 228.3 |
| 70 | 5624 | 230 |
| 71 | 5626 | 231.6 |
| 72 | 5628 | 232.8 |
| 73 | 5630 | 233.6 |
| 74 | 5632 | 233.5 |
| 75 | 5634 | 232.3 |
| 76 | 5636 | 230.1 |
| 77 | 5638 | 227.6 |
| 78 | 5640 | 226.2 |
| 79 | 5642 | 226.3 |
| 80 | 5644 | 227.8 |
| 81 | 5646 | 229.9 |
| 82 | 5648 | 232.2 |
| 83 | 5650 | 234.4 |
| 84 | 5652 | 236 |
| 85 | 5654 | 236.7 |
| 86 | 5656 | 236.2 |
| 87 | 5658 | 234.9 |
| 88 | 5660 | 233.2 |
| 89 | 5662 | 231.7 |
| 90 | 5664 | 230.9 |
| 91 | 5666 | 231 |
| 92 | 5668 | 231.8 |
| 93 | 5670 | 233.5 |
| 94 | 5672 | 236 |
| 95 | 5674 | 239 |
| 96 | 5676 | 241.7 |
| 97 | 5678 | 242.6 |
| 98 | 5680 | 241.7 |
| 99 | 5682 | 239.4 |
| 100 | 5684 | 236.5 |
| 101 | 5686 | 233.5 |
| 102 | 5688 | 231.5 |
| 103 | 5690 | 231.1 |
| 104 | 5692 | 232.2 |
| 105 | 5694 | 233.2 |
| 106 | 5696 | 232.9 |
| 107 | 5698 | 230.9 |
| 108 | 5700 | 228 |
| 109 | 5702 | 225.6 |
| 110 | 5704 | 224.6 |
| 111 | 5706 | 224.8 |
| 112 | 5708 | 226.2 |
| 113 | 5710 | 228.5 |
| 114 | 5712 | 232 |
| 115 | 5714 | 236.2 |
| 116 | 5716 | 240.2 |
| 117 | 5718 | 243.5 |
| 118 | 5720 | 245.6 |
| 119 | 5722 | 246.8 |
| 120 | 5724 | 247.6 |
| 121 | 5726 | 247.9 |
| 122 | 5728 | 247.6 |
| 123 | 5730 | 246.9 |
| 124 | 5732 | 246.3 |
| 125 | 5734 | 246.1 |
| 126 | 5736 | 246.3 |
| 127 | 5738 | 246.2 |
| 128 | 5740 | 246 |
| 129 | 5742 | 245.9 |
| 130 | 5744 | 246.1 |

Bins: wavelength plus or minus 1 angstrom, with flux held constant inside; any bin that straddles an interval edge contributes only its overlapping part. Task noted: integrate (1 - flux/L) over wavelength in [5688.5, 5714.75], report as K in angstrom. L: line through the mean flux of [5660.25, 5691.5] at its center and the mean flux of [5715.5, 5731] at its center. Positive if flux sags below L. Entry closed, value 1.2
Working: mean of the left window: 235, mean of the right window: 246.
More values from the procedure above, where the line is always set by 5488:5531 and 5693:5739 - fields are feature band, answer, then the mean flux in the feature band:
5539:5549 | -0.56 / 242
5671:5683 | -0.21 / 240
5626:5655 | 0.34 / 231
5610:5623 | 0.27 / 228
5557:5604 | 0.32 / 230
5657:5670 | 0.16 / 232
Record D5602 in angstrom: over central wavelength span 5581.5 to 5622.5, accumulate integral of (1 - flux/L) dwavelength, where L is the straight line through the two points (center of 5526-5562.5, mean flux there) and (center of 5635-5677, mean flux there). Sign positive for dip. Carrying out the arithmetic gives 1.6 angstrom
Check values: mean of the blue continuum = 239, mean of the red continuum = 233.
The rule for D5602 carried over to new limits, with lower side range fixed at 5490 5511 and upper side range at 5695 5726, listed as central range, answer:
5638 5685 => -0.4 angstrom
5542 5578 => -1.4 angstrom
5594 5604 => 0.1 angstrom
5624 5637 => -0.1 angstrom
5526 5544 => -0.8 angstrom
